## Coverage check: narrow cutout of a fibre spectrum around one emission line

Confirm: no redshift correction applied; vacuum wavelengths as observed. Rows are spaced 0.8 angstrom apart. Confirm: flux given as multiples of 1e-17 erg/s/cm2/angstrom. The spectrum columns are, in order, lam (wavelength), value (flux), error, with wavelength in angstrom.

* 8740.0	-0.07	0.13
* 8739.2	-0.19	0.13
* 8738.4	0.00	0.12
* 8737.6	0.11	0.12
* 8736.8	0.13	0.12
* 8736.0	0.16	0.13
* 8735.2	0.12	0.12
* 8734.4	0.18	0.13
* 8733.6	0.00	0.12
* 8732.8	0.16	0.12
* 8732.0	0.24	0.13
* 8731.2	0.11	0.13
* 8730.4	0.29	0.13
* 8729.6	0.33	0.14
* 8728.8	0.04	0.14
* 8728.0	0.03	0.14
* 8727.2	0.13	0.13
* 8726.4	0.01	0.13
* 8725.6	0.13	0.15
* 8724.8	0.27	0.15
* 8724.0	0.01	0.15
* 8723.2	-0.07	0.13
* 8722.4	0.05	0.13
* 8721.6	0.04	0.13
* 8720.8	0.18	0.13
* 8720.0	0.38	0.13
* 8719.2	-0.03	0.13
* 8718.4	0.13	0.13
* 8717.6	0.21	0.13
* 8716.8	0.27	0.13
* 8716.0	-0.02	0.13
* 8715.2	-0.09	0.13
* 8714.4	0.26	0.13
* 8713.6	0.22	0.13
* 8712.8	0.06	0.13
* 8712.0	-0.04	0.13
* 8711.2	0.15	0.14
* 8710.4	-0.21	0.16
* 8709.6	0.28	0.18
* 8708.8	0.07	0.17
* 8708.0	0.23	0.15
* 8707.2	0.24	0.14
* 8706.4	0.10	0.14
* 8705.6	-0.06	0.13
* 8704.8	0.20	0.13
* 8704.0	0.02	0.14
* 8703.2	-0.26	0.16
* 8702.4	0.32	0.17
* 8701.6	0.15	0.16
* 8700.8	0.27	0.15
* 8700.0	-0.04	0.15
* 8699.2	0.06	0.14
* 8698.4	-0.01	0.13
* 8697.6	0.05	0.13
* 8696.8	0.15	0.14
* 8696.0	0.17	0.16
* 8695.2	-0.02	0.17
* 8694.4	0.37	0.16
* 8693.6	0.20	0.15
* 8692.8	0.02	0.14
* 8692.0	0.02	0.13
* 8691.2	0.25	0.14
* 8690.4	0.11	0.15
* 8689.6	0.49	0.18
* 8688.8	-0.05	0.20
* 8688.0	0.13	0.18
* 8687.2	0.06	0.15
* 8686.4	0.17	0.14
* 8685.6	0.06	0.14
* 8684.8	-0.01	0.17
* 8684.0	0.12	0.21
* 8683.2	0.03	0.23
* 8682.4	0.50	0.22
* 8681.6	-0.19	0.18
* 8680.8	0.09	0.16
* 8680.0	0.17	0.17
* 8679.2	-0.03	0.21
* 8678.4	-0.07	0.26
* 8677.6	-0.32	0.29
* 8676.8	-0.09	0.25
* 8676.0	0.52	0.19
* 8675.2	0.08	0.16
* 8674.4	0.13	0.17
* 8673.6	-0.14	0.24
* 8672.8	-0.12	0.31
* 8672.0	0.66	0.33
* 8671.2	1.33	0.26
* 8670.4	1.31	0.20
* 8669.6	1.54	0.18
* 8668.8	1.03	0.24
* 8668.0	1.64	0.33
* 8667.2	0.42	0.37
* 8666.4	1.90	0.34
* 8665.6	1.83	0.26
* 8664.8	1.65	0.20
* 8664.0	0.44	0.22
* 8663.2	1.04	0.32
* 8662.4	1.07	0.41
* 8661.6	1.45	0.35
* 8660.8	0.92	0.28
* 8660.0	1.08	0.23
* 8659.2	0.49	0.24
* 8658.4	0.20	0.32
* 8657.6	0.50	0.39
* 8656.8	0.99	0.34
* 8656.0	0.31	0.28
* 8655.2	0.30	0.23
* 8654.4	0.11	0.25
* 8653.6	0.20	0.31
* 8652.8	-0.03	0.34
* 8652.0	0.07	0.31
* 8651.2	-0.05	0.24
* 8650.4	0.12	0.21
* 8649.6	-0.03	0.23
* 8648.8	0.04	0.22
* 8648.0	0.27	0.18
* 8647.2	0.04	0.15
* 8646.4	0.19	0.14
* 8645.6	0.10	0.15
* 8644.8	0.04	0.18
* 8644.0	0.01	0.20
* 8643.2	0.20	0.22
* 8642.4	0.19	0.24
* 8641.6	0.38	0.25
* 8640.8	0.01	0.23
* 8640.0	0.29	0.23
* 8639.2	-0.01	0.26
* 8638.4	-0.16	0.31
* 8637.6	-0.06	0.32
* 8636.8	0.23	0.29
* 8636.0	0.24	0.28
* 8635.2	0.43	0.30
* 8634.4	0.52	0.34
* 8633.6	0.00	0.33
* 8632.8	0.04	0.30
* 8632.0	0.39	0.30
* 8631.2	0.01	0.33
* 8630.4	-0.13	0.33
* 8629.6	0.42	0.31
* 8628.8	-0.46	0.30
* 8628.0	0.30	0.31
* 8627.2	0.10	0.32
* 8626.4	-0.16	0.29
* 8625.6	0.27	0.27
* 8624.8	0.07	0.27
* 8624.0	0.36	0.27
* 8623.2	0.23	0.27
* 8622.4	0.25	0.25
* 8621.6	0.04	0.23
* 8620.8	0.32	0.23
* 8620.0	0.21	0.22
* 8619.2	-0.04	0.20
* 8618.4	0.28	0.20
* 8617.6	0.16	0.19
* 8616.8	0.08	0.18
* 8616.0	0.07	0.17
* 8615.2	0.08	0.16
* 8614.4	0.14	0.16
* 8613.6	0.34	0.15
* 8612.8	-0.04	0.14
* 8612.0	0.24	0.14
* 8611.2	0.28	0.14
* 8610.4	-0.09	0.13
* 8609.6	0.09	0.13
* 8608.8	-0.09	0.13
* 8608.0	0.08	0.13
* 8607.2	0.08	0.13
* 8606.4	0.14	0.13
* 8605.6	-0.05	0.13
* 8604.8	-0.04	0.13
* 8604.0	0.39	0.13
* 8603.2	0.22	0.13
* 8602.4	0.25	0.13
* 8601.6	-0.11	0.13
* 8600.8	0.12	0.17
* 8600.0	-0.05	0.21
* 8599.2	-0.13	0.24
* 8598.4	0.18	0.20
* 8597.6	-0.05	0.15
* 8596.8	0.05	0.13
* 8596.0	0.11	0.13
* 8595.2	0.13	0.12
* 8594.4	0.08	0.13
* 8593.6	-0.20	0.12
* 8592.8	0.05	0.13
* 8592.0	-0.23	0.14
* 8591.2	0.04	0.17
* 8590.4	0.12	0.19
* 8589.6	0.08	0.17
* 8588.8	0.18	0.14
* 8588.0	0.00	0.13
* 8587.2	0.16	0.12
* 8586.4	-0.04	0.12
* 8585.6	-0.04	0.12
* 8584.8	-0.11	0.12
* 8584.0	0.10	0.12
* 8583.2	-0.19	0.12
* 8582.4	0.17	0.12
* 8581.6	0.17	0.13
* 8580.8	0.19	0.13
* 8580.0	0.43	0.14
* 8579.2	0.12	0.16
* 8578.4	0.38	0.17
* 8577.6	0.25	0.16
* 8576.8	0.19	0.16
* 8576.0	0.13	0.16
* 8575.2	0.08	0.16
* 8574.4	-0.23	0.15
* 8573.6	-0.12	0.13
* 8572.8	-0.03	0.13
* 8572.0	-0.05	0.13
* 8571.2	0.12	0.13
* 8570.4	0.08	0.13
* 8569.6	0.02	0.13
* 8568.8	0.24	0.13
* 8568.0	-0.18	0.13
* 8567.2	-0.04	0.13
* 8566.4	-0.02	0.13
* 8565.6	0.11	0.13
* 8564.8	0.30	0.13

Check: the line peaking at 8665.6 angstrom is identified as [O II]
